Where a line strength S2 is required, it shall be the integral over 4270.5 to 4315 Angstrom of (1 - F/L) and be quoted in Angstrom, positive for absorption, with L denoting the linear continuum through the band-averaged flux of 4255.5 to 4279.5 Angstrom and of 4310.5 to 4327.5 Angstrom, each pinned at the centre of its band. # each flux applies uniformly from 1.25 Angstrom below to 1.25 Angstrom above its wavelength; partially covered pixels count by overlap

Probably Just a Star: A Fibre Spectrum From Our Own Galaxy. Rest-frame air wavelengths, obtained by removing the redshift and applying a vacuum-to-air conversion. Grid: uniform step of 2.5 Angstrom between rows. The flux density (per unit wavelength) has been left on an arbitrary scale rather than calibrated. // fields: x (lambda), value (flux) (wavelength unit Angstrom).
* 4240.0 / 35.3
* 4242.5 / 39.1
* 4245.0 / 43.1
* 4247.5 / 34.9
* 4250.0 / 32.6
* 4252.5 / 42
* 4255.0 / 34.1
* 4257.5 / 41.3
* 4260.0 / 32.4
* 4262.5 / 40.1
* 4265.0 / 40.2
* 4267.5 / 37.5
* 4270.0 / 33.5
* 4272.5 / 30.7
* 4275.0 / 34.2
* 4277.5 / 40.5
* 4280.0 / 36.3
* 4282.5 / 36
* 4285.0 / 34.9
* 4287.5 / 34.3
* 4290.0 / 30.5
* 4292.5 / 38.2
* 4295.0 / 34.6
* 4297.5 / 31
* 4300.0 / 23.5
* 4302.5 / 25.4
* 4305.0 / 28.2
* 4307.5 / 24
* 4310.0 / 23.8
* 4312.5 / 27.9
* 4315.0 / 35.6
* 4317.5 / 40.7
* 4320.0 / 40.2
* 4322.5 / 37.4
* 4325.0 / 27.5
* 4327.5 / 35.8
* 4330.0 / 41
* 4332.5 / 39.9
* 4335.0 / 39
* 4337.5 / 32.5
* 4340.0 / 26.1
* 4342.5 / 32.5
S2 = 5.1 Angstrom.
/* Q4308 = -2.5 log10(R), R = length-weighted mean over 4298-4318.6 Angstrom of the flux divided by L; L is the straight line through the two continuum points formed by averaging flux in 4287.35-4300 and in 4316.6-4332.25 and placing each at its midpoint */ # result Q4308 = 0.215 mag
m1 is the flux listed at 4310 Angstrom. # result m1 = 23.8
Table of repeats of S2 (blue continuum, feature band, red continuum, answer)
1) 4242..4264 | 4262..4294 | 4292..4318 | -1.84 Angstrom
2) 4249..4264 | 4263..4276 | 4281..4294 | 0.25 Angstrom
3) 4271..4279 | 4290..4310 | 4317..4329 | 3.72 Angstrom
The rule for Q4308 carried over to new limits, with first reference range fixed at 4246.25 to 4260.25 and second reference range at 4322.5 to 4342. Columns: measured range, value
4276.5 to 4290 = 0.00 mag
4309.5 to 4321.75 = 0.02 mag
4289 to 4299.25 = 0.08 mag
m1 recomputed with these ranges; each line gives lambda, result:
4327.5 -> 35.8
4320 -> 40.2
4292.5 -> 38.2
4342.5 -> 32.5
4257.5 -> 41.3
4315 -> 35.6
